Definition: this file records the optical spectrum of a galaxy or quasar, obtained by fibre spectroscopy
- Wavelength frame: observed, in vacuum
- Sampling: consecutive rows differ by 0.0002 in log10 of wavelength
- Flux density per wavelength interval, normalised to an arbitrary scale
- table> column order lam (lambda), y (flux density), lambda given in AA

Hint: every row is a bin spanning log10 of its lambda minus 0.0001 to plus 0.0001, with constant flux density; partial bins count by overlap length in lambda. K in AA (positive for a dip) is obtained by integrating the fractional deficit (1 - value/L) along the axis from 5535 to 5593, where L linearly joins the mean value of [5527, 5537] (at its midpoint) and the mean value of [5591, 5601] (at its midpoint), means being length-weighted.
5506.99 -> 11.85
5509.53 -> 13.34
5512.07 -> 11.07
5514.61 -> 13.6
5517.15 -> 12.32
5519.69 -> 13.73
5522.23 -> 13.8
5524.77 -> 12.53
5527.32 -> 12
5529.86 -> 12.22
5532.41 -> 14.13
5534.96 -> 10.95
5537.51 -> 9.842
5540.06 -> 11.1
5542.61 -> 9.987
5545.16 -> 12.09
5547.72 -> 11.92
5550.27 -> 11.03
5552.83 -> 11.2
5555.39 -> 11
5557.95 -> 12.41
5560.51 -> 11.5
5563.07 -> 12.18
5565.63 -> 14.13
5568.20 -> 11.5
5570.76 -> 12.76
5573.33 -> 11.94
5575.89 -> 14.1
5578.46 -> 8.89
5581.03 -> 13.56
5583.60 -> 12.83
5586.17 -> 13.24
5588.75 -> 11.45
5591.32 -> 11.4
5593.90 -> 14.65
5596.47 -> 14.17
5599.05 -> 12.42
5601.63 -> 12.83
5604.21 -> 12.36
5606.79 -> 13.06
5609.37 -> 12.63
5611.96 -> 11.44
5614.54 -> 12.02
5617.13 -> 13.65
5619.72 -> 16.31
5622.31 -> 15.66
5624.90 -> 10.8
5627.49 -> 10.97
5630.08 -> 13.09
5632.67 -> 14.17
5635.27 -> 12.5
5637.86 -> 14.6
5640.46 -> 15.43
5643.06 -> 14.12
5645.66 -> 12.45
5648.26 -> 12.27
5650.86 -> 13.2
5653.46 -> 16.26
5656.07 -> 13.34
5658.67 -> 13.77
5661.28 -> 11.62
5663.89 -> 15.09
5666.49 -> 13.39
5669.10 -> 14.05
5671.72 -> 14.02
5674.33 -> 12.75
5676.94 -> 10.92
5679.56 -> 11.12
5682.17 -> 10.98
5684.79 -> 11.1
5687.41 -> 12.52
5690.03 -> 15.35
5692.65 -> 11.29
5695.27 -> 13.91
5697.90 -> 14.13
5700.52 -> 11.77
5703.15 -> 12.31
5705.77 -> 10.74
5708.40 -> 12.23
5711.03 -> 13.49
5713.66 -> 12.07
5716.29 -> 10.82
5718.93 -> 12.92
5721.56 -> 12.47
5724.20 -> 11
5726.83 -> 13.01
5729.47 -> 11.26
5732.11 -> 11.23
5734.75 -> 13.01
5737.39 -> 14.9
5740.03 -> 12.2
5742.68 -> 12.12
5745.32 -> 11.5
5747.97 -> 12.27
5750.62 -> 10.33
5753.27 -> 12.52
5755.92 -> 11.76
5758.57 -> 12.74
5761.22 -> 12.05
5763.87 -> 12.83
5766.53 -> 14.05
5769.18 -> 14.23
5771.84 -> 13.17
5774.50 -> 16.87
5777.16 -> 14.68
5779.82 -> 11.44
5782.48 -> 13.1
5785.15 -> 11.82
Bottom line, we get 4.19 AA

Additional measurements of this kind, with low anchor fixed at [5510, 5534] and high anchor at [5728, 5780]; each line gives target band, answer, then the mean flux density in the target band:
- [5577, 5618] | 0.9 AA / 12.5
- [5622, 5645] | -1.0 AA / 13.4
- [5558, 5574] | 0.6 AA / 12.4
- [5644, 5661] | -0.9 AA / 13.4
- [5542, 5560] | 1.9 AA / 11.4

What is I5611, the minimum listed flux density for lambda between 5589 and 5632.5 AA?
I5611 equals 10.8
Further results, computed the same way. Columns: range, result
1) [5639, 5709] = 10.74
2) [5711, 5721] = 10.82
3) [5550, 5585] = 8.89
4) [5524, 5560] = 9.842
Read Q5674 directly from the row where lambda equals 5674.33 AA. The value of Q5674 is 12.75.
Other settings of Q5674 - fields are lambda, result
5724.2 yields 11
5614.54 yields 12.02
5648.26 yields 12.27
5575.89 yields 14.1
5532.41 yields 14.13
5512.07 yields 11.07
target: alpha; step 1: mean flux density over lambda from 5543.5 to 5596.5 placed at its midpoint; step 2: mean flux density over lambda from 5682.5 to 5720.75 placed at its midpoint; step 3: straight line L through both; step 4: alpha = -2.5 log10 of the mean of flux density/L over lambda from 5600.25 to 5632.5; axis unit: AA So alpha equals -0.06 mag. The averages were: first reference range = 12.2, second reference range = 12.4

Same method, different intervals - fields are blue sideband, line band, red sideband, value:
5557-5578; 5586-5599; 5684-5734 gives -0.043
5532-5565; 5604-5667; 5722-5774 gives -0.126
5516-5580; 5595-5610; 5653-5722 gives -0.059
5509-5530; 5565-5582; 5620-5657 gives 0.068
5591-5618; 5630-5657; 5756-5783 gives -0.068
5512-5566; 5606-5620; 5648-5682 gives -0.022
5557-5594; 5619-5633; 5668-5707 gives -0.079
